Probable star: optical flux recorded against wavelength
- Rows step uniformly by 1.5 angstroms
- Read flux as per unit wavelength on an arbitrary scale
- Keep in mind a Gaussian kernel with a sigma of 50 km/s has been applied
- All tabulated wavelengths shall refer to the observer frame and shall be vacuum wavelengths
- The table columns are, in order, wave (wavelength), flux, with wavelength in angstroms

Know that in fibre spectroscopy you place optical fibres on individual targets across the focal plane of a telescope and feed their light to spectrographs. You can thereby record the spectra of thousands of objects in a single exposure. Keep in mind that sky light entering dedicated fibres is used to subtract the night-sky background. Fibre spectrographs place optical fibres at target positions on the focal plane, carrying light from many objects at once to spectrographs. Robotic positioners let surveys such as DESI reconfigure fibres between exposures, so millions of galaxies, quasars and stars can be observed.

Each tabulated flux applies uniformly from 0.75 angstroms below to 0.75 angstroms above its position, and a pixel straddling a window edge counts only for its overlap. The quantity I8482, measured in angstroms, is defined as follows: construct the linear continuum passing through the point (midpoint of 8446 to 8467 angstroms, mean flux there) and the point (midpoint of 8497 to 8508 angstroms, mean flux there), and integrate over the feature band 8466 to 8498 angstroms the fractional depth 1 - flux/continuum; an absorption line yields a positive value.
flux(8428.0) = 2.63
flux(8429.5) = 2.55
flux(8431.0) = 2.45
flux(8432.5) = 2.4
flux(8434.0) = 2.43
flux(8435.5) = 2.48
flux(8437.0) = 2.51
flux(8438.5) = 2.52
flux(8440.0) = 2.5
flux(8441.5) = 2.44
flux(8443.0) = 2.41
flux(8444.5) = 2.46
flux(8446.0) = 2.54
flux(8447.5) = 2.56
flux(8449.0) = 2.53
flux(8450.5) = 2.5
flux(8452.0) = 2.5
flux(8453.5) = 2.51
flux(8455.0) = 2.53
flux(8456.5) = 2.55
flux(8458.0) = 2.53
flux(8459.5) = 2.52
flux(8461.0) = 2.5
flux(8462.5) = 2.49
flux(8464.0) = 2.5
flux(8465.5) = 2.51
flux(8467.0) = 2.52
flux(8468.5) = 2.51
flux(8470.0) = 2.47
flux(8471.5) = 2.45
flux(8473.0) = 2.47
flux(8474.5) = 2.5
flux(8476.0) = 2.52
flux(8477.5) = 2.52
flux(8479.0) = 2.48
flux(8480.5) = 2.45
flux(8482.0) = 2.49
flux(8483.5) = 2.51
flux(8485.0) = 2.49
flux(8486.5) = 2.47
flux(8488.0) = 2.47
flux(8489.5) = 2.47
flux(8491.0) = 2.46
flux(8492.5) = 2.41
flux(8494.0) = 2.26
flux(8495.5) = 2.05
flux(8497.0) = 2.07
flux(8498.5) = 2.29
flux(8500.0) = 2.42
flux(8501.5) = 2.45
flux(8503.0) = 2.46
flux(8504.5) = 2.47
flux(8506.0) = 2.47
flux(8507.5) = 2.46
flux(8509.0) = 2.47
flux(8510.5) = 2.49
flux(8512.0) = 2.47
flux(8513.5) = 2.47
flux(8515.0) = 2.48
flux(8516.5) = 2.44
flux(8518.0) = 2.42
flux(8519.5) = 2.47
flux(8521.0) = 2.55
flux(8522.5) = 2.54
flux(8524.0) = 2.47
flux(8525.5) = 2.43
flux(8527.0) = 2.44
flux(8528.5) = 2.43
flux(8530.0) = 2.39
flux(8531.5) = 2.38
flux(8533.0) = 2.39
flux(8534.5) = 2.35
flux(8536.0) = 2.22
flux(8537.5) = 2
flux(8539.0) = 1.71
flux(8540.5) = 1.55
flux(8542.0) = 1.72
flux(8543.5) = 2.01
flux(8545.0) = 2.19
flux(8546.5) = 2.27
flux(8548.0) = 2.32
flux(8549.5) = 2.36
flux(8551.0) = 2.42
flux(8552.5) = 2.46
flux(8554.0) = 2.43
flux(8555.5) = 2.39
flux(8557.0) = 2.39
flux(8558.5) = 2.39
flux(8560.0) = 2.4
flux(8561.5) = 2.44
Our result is 0.3 angstroms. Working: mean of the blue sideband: 2.52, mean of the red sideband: 2.41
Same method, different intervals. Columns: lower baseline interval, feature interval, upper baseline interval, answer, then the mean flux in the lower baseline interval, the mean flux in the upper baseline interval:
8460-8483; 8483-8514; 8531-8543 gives -1.4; 2.49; 2.03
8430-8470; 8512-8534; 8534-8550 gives -3.1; 2.5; 2.05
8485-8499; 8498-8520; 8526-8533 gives -0.7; 2.34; 2.41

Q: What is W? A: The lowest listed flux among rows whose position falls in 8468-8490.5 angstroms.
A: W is 2.45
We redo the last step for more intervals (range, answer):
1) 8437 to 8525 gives 2.05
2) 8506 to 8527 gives 2.42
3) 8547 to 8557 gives 2.32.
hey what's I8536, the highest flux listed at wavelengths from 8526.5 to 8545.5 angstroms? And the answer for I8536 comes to 2.44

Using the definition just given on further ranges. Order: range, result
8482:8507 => 2.51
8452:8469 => 2.55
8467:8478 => 2.52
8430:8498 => 2.56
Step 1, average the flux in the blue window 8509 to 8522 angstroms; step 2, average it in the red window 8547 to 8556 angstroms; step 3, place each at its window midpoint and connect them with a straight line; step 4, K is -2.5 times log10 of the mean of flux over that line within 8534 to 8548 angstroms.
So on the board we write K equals 0.20 mag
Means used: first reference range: 2.47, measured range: 2.01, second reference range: 2.39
